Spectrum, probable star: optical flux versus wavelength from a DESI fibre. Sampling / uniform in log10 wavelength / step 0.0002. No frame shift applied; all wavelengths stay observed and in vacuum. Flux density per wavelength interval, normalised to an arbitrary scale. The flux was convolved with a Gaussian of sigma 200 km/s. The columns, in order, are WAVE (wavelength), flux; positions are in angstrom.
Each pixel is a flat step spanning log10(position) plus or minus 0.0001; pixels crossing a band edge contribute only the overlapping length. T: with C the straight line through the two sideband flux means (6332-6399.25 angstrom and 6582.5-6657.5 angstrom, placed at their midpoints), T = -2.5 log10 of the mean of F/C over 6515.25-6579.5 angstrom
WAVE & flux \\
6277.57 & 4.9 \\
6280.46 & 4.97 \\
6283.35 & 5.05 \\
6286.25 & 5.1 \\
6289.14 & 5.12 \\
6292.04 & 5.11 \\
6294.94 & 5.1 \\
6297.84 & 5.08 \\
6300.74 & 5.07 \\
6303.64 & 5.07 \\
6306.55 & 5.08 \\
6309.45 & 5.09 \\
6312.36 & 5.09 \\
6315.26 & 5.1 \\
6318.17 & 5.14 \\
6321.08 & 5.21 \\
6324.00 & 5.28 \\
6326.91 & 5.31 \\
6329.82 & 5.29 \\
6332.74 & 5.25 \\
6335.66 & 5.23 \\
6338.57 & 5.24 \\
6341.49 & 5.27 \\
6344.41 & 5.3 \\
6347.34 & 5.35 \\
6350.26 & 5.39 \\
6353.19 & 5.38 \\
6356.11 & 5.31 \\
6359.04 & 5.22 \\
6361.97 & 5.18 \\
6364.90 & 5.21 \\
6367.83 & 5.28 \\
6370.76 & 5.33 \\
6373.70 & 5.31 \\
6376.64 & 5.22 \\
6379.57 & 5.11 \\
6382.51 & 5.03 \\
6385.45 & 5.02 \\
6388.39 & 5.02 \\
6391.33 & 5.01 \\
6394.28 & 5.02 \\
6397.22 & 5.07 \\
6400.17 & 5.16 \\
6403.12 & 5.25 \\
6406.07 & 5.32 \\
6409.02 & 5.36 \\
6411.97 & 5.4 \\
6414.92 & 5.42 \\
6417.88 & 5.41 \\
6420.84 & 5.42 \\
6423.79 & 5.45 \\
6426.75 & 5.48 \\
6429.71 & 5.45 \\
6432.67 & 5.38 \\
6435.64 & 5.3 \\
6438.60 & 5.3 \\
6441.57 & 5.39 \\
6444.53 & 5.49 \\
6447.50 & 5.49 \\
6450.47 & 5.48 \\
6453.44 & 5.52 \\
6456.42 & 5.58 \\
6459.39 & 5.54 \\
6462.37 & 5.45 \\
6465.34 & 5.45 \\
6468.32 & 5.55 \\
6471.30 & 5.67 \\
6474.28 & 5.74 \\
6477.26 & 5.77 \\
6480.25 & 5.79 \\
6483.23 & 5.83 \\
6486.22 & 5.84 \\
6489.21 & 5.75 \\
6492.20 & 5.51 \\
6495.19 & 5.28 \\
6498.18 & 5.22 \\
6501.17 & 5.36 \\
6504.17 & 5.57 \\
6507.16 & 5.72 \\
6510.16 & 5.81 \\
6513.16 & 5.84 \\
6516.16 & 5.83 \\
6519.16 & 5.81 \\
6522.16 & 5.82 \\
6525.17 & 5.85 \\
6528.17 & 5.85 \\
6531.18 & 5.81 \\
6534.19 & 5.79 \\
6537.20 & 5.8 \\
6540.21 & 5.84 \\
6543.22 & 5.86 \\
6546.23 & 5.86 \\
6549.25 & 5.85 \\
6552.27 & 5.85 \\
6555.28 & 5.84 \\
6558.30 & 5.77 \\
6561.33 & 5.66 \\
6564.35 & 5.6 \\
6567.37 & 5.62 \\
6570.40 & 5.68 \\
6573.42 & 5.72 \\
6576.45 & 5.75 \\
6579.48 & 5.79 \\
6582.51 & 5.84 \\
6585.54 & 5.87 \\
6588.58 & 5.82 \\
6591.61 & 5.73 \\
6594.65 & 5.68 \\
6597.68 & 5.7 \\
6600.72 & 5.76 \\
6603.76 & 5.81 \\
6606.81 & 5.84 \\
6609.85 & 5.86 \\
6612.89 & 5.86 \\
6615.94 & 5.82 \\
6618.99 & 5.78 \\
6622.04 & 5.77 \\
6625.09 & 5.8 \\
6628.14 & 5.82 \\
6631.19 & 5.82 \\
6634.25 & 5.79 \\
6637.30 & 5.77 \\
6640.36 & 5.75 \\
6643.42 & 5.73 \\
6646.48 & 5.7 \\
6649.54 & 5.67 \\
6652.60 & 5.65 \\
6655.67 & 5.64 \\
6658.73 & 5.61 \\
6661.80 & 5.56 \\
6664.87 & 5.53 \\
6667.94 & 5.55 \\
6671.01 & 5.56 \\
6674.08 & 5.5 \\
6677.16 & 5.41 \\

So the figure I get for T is -0.03 mag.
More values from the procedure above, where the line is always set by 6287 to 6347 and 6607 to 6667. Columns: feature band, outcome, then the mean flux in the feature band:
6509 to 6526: -0.06 mag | 5.83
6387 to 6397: 0.06 mag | 5.02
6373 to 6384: 0.03 mag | 5.16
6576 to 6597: -0.03 mag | 5.78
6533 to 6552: -0.05 mag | 5.84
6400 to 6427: -0.01 mag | 5.37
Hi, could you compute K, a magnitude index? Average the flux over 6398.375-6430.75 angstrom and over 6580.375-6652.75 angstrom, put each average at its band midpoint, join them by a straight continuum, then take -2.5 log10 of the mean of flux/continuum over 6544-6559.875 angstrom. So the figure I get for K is -0.035 mag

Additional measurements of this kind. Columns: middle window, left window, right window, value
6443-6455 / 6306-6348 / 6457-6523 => 0.01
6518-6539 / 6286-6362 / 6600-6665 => -0.05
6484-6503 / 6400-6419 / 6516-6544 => 0.03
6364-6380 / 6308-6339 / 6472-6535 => 0.02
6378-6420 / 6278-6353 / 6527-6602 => 0.04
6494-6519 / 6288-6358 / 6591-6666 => -0.01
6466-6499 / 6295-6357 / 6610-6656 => -0.03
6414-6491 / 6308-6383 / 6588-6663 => -0.02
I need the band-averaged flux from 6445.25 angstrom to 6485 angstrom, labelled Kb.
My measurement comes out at 5.6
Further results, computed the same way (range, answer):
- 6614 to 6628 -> 5.79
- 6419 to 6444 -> 5.4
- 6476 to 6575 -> 5.73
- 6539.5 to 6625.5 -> 5.78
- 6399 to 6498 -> 5.49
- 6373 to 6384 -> 5.16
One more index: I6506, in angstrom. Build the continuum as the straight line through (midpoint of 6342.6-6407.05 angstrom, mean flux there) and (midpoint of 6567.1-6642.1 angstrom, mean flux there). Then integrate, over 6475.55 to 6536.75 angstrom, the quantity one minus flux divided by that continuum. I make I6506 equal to -1.90 angstrom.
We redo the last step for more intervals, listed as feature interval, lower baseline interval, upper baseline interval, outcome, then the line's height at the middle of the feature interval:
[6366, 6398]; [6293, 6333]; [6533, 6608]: 1.1 angstrom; 5.32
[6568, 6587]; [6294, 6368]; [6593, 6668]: -0.4 angstrom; 5.64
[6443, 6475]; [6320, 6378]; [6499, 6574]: 0.1 angstrom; 5.56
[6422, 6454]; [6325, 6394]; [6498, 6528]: 0.3 angstrom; 5.47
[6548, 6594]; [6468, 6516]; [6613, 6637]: -0.1 angstrom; 5.74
